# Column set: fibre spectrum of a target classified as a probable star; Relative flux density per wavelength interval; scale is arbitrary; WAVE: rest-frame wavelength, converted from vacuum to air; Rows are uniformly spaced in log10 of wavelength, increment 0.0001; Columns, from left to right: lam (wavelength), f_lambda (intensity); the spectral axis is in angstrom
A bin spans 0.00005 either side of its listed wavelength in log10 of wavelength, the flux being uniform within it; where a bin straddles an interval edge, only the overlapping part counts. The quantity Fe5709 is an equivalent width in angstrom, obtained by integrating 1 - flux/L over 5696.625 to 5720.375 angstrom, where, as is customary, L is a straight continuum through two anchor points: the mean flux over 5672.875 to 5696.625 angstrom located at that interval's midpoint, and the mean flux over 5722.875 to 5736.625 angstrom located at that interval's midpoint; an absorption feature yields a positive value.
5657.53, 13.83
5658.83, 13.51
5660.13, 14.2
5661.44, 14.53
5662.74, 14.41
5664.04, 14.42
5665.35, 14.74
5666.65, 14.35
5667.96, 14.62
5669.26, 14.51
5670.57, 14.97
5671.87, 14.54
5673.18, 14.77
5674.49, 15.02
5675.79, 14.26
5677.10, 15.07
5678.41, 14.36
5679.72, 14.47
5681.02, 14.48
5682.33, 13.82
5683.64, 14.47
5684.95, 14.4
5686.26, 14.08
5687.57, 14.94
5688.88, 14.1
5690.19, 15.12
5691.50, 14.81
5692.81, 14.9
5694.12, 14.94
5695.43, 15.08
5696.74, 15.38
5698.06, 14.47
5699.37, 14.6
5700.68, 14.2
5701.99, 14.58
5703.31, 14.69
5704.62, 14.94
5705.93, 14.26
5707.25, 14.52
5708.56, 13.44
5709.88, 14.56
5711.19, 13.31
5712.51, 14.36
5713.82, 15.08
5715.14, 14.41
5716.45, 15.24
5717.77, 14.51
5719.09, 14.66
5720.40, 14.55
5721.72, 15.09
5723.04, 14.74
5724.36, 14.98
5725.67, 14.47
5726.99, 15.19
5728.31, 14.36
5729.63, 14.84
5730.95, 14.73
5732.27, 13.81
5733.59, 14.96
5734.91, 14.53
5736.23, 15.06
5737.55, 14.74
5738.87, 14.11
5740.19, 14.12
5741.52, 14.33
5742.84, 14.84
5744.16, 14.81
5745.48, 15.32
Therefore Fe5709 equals 0.3 angstrom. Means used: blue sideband 14.6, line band 14.5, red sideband 14.7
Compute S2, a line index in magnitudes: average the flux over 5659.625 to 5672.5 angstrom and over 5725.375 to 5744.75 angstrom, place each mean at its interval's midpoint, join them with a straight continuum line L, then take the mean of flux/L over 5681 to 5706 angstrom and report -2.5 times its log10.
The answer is 0.00 mag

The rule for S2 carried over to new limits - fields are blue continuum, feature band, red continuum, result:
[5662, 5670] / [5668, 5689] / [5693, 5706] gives 0.01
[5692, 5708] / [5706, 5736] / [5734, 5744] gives 0.00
